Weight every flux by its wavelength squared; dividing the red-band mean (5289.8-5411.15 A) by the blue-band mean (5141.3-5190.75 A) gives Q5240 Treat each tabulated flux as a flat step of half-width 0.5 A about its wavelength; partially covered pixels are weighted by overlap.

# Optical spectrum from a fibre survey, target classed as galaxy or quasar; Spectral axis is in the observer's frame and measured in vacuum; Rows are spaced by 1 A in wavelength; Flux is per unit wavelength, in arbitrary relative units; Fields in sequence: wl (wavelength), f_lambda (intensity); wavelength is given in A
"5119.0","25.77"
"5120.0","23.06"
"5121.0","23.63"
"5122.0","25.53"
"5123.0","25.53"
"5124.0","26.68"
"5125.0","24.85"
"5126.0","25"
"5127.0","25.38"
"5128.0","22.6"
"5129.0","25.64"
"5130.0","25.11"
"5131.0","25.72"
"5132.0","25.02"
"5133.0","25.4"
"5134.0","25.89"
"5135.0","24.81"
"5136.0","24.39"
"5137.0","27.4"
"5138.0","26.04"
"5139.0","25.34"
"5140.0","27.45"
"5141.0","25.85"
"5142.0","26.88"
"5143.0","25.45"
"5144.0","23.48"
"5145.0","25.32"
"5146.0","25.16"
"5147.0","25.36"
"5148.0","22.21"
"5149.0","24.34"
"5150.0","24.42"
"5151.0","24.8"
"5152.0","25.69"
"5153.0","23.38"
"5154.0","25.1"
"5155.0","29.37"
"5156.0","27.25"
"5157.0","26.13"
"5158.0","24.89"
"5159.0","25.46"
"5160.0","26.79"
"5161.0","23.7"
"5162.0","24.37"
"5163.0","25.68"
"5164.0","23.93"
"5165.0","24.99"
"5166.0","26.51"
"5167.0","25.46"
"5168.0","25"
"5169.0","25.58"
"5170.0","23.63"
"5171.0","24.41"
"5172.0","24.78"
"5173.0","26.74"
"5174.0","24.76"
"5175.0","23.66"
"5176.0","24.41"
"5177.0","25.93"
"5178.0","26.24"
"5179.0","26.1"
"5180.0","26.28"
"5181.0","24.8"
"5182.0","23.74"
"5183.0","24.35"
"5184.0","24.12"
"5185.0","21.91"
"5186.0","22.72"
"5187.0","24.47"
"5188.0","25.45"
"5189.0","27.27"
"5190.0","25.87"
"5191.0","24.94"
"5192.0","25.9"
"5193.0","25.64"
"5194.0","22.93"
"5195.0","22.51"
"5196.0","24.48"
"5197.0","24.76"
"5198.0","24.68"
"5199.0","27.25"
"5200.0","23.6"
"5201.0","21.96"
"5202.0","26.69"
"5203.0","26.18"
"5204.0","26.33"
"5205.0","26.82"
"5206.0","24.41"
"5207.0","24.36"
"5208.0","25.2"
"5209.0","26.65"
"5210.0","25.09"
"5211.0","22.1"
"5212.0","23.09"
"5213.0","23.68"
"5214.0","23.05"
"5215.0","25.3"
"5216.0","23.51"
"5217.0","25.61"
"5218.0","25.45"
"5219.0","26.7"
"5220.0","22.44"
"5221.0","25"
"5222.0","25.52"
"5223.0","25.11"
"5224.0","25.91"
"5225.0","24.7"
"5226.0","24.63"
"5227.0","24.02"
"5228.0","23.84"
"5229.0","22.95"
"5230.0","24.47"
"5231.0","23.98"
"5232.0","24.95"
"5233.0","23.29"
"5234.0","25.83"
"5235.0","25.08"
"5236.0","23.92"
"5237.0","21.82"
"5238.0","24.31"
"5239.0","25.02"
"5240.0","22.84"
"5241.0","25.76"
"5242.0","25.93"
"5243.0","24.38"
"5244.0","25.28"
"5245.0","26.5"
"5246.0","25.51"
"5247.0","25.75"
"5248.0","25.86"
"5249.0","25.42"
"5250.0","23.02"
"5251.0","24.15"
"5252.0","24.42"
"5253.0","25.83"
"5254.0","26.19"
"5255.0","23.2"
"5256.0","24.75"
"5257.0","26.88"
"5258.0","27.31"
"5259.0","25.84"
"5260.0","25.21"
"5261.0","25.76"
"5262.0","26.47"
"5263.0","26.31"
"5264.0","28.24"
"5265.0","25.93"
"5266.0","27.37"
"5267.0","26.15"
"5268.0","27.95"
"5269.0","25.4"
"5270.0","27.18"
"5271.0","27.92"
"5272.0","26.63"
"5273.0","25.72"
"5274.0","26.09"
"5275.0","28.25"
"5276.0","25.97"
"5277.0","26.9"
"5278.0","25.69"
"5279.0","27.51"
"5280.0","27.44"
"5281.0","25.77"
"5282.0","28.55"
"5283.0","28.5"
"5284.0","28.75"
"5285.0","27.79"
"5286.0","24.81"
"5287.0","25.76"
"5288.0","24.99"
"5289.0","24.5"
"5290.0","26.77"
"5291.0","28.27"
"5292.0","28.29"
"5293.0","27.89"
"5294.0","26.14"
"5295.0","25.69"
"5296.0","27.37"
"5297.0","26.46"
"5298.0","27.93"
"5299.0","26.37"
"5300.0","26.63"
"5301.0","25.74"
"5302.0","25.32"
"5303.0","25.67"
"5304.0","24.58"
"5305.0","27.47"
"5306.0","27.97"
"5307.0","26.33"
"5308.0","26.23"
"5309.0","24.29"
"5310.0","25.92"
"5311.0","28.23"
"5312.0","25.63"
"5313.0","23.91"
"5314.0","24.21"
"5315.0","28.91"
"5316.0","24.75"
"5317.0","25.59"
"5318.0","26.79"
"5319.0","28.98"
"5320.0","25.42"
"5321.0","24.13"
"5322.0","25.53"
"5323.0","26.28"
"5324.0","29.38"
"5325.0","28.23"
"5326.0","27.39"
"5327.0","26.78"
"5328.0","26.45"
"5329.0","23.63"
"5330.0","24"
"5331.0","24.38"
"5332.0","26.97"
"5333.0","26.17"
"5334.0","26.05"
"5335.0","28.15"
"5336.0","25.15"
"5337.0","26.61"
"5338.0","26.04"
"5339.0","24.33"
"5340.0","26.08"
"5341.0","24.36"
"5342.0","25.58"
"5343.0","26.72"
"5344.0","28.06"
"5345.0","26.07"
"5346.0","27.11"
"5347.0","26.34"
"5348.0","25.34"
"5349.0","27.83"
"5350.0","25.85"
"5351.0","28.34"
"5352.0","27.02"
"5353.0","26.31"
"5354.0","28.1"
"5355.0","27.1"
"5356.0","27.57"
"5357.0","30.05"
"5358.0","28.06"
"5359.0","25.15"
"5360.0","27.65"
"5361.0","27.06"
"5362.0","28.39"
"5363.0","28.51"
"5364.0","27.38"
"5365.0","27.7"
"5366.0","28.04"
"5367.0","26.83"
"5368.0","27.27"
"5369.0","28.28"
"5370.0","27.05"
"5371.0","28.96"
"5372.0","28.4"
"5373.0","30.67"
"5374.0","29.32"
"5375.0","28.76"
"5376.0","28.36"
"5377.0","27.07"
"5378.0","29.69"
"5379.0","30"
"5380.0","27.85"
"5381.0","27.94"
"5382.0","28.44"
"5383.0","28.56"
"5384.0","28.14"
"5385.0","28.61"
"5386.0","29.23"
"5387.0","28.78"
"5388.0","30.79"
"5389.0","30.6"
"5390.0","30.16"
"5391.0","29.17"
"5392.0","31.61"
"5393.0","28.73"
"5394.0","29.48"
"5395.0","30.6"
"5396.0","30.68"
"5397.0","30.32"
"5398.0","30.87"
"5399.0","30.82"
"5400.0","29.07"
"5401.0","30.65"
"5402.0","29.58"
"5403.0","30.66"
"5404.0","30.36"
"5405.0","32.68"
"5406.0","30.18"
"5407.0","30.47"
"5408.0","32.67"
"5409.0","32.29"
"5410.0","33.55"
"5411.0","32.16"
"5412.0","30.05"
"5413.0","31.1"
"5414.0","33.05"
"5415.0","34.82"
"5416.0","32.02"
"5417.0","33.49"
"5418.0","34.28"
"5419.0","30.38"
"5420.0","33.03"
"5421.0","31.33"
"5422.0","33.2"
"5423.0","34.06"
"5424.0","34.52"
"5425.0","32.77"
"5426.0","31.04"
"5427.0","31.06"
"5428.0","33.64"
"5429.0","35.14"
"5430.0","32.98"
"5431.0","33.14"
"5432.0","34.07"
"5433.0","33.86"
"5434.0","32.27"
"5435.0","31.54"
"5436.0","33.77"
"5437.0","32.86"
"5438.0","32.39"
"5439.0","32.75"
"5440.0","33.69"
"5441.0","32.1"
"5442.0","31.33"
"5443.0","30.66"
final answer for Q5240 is 1.19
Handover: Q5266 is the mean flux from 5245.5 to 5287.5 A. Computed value 26.3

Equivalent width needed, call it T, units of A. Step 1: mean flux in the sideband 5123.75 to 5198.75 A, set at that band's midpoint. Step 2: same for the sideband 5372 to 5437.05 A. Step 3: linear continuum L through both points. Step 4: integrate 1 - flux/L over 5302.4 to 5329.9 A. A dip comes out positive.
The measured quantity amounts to 2.57 A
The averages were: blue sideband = 25.1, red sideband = 31.1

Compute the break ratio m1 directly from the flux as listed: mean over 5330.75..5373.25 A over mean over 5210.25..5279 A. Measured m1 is 1.1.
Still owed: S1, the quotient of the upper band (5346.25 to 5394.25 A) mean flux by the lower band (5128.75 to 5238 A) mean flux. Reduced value 1.1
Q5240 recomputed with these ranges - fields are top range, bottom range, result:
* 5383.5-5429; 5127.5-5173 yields 1.37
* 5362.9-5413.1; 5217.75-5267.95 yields 1.24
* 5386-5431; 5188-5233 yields 1.37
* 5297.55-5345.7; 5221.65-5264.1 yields 1.08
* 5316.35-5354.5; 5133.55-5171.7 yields 1.12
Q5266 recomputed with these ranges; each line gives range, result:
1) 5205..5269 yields 25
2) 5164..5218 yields 24.8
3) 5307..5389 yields 27.1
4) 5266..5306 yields 26.7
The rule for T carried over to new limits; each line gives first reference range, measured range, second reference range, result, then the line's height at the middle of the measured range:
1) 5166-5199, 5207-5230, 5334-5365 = 0.7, 25.3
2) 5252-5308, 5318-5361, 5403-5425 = 3.8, 29.1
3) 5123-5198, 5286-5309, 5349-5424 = 1.2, 27.9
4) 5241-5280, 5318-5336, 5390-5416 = 1.3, 28.4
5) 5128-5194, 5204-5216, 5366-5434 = 0.8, 26.3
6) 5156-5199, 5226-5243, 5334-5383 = 1.0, 25.7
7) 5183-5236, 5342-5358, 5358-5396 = 0.5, 28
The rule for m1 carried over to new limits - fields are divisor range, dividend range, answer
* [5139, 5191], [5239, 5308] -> 1.04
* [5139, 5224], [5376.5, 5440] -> 1.25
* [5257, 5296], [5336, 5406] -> 1.06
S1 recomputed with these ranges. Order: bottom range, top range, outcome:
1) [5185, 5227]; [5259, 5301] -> 1.08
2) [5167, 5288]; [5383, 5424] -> 1.23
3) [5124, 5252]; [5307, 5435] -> 1.16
